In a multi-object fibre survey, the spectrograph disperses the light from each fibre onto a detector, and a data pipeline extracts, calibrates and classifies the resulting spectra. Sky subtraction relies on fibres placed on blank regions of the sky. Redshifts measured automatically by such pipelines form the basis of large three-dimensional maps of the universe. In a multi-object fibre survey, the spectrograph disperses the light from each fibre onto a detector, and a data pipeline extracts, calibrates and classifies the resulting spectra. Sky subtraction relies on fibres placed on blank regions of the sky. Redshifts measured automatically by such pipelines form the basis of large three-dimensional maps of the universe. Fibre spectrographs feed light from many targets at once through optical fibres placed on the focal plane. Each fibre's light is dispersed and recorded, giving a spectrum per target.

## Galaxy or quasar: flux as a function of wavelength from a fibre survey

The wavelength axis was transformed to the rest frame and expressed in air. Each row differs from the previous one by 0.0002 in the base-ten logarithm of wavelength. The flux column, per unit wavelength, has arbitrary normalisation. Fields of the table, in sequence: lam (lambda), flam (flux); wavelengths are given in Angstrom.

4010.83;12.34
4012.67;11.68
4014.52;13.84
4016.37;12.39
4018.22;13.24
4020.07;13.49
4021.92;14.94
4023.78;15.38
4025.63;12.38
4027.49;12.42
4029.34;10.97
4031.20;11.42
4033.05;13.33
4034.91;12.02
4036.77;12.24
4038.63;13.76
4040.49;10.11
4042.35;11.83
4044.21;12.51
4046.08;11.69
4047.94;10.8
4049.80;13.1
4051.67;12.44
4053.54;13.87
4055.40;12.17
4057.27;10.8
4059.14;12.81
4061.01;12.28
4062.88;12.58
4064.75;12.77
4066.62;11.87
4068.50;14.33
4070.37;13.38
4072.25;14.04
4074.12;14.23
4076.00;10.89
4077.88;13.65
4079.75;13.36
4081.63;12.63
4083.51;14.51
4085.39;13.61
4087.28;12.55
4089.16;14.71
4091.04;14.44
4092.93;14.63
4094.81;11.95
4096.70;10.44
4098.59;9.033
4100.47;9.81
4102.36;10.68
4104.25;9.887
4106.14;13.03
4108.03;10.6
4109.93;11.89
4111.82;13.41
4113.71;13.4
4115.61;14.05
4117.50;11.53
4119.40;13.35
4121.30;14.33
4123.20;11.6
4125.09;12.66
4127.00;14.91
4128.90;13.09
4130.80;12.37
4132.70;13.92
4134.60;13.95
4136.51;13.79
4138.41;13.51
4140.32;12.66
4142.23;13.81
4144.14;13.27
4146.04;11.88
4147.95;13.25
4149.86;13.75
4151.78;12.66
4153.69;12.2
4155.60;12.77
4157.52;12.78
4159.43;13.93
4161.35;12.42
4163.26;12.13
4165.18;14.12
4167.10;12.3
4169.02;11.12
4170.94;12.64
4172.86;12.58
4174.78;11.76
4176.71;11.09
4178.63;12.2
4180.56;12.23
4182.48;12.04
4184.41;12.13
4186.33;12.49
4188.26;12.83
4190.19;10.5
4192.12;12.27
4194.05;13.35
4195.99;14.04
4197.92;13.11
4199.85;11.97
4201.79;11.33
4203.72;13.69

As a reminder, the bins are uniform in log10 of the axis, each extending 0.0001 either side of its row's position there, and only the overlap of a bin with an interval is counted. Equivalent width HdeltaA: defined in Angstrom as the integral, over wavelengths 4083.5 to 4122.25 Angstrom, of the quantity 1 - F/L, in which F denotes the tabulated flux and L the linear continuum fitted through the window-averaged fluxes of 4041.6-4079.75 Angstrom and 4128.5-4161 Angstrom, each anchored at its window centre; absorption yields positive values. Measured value 1.4 Angstrom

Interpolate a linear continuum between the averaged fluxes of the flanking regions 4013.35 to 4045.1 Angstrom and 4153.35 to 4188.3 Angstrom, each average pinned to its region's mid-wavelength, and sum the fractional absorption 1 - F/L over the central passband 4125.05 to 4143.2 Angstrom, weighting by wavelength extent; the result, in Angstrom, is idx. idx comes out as -1.5 Angstrom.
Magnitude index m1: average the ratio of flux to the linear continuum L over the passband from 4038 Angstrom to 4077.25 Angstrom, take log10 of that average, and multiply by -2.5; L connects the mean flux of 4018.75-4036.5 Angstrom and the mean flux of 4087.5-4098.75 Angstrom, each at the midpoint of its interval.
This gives 0.03 mag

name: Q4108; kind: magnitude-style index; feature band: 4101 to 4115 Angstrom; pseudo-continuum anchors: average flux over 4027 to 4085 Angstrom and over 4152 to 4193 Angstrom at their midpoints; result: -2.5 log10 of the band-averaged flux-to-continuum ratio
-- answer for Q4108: 0.06 mag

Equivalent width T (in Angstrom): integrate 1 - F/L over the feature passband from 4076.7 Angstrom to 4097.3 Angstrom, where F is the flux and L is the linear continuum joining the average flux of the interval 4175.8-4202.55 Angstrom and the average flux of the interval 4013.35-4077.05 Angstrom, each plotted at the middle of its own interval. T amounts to -1.3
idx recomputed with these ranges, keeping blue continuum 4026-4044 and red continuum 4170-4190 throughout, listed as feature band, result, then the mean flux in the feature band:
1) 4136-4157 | -1.6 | 13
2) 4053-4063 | -0.2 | 12.4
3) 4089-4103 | 0.3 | 11.8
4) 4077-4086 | -1.1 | 13.6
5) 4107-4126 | -0.9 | 12.7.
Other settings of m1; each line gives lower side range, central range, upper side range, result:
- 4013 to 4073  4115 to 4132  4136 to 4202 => -0.04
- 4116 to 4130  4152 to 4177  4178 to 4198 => 0.02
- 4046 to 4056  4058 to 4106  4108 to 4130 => 0.01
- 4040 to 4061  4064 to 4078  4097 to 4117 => -0.11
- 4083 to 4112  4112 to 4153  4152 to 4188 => -0.08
